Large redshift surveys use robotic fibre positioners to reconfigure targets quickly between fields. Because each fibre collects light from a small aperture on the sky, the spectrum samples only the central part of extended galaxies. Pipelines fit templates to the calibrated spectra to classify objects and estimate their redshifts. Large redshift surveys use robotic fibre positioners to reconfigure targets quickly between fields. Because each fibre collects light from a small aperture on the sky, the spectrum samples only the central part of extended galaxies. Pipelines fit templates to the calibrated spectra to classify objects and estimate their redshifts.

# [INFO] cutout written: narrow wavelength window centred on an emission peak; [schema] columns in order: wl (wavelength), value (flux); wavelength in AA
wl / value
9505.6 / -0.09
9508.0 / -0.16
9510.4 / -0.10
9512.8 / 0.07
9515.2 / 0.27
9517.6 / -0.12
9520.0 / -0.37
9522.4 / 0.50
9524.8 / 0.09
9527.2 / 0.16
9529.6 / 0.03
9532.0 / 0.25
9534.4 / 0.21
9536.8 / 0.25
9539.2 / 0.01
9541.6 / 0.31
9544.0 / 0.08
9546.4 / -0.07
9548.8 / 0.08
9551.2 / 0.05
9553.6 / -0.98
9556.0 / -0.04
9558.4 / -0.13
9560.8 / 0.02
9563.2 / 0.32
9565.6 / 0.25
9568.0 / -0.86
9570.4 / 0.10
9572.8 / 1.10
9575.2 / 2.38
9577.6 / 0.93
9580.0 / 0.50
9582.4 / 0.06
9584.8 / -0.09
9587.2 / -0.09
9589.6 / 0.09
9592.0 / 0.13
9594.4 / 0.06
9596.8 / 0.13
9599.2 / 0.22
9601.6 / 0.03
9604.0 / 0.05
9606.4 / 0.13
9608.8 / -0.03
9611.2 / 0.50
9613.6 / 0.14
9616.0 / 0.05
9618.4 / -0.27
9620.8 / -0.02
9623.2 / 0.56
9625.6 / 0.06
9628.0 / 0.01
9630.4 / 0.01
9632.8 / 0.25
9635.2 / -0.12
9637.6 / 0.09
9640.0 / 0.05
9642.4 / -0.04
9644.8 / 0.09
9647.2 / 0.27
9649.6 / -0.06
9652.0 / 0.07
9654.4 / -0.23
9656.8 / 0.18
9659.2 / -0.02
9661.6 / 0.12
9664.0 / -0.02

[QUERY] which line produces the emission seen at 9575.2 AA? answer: H-beta 4861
